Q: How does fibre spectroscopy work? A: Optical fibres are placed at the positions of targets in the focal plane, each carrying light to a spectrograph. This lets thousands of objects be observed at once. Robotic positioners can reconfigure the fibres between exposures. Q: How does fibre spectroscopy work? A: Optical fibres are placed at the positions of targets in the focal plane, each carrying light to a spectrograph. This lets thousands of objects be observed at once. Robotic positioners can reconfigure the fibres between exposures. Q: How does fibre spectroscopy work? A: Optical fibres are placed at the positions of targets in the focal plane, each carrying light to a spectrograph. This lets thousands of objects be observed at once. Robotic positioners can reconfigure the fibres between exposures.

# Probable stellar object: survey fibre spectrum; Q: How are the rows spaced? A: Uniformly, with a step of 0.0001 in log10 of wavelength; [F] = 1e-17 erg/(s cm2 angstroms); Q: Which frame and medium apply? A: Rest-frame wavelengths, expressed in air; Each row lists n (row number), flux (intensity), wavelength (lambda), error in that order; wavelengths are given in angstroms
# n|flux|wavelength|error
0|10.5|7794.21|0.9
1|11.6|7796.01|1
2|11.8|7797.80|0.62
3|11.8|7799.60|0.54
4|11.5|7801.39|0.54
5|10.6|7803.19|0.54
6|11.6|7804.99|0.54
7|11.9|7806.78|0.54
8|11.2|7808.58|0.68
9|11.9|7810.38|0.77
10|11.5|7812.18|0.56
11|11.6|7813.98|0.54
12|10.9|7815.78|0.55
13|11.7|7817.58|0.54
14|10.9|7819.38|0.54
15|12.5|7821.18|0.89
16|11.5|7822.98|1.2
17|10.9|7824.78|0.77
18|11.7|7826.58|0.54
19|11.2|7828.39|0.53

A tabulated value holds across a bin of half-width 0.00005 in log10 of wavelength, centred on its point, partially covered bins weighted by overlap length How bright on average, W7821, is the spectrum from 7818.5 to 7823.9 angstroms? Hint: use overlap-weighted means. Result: 11.6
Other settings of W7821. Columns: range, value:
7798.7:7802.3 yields 11.6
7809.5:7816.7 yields 11.5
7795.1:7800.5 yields 11.7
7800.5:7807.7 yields 11.4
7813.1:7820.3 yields 11.3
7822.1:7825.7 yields 11.2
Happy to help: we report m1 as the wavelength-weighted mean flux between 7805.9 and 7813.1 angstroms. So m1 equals 11.6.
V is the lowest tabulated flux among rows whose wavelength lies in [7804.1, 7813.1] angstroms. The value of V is 11.2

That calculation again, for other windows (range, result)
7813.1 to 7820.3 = 10.9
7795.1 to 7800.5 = 11.6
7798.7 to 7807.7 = 10.6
